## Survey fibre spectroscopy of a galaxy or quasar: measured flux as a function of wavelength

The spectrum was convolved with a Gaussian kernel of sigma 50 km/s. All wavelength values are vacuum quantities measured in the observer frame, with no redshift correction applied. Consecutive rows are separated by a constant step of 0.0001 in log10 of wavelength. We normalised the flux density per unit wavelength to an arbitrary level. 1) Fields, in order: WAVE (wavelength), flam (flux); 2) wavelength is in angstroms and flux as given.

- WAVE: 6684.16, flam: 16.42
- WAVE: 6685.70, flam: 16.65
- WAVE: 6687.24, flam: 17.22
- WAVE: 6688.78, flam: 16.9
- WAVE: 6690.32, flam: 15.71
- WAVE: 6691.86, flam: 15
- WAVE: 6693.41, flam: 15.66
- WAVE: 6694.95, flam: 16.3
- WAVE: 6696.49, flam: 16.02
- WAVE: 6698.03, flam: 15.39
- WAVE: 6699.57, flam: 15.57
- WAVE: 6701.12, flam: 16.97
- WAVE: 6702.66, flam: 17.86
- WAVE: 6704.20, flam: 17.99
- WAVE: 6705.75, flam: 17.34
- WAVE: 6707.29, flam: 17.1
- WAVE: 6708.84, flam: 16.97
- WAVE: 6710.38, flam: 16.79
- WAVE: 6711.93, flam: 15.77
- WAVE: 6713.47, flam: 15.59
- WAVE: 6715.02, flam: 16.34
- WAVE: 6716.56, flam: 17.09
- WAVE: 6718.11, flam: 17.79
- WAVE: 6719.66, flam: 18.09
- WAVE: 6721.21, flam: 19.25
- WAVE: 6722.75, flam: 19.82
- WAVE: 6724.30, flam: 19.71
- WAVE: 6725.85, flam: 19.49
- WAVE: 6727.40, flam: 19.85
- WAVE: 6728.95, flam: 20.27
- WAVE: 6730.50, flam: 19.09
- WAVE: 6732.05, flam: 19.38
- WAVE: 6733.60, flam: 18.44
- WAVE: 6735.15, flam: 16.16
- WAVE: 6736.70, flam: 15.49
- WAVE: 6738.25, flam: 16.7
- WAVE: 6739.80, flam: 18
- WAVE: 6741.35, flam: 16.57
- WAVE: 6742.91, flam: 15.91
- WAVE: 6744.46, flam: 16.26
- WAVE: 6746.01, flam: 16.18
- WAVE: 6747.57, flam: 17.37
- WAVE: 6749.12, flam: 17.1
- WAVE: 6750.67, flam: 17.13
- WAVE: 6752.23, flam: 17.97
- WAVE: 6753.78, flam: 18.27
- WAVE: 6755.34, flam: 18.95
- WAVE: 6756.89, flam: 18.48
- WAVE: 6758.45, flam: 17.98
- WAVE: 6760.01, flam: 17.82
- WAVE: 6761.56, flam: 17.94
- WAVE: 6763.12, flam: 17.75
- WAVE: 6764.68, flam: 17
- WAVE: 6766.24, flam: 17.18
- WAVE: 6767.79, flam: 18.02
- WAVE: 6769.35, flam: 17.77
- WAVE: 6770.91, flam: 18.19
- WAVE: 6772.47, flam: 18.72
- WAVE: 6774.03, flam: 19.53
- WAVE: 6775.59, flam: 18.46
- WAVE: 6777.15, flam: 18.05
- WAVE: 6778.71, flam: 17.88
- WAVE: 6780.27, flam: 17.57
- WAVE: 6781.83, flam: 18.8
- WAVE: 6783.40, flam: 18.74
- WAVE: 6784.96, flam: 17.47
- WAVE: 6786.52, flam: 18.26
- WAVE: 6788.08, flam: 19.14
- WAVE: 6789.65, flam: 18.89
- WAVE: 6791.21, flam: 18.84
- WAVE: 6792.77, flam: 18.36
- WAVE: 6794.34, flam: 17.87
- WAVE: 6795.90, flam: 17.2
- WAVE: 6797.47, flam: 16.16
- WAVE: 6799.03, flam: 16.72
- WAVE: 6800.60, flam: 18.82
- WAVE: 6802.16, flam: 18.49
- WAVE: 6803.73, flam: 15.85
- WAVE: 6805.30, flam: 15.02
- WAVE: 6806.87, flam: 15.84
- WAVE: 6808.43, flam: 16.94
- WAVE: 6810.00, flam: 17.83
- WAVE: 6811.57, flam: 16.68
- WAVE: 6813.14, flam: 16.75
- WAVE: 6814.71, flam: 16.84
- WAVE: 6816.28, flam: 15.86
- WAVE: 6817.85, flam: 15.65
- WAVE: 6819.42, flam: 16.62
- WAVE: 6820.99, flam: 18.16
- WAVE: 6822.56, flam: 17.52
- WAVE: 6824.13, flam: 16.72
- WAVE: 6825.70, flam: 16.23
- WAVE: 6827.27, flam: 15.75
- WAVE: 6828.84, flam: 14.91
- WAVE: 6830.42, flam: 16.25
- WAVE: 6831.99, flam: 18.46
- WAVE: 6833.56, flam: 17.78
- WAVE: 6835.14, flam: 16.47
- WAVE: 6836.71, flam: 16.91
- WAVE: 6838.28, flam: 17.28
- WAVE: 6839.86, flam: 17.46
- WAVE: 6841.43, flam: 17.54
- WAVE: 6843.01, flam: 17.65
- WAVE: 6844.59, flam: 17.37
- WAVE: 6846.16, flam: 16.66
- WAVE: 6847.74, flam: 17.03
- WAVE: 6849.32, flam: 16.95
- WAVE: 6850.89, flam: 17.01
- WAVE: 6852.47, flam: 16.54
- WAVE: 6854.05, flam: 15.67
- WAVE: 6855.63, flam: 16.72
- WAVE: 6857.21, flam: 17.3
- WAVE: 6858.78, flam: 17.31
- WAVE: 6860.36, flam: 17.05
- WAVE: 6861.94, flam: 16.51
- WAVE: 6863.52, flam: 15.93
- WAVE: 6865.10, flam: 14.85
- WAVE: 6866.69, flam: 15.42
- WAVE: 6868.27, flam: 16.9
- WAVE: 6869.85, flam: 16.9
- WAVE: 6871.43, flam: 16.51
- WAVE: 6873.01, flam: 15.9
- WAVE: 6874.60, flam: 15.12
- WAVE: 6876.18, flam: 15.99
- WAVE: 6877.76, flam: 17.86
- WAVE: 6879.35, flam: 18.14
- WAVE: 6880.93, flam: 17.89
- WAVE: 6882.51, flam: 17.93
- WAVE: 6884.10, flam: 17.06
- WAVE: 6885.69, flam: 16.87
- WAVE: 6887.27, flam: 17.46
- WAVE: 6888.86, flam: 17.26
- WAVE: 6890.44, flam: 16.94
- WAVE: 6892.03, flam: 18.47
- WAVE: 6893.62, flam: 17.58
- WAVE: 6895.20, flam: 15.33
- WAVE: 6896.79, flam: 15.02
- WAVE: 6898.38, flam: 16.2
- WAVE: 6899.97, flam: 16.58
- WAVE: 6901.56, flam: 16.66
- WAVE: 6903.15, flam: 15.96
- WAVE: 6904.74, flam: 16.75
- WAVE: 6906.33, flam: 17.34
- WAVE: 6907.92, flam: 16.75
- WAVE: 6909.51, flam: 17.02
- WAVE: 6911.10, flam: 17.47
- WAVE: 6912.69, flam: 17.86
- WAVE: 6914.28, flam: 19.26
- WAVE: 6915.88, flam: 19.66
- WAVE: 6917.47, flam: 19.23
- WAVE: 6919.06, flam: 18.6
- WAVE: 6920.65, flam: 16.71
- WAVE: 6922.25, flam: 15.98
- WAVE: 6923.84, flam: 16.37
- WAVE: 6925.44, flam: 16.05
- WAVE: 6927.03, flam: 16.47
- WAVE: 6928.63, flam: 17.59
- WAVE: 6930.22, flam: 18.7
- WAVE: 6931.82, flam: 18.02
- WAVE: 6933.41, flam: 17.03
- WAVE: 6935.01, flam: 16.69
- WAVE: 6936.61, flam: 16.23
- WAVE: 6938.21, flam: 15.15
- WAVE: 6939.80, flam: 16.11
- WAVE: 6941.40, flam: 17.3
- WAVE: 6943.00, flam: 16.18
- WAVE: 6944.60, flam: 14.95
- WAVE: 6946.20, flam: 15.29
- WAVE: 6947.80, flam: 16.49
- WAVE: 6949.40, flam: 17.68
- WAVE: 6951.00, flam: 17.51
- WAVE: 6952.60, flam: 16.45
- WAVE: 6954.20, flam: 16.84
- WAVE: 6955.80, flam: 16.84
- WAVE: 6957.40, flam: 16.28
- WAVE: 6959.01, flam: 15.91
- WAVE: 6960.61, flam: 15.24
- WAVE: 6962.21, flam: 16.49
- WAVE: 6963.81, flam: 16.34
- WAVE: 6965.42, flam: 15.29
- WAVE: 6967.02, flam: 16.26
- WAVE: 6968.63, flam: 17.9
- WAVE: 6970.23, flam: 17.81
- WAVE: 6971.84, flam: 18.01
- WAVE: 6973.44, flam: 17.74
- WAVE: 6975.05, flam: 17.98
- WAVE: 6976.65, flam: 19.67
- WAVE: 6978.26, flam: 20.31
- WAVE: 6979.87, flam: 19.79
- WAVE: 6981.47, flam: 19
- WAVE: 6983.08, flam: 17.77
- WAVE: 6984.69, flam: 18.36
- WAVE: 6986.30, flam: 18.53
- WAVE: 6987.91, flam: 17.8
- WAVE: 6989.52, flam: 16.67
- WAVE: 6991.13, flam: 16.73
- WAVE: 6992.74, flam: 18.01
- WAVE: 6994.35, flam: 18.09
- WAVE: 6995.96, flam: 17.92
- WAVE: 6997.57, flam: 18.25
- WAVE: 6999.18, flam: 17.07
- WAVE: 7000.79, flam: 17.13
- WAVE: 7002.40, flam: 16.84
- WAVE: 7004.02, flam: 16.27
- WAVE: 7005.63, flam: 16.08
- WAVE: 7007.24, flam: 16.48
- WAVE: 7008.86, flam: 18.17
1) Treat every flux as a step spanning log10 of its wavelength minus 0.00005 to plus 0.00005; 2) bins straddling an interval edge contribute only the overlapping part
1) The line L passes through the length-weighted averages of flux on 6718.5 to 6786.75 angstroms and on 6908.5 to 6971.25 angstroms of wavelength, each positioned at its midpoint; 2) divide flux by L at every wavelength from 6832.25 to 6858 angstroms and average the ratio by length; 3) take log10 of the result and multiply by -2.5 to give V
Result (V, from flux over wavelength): 0.03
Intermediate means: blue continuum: 18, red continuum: 16.9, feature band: 17.1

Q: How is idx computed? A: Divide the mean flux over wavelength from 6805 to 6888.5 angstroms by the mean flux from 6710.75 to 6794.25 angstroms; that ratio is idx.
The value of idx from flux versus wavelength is 0.93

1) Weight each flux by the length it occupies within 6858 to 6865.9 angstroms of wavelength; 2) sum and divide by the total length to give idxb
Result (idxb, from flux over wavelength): 16.3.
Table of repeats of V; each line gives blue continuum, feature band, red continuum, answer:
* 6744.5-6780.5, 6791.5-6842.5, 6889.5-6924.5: 0.04 mag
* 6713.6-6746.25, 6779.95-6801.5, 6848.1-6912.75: -0.04 mag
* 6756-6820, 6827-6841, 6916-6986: 0.04 mag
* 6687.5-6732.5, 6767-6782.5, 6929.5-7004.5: -0.06 mag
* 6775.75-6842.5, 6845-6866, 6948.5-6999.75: 0.05 mag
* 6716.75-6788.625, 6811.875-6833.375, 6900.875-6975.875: 0.06 mag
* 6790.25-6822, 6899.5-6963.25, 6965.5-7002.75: 0.05 mag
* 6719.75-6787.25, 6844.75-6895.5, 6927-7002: 0.05 mag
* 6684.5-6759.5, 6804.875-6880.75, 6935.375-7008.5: 0.03 mag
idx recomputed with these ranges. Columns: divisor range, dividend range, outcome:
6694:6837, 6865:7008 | 0.98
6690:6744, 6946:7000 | 1.01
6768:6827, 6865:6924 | 0.97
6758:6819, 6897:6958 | 0.96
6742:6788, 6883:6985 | 0.96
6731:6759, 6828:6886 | 0.97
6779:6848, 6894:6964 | 0.98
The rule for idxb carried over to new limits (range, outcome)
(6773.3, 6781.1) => 18.3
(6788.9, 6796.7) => 18.2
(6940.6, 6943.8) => 16.7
